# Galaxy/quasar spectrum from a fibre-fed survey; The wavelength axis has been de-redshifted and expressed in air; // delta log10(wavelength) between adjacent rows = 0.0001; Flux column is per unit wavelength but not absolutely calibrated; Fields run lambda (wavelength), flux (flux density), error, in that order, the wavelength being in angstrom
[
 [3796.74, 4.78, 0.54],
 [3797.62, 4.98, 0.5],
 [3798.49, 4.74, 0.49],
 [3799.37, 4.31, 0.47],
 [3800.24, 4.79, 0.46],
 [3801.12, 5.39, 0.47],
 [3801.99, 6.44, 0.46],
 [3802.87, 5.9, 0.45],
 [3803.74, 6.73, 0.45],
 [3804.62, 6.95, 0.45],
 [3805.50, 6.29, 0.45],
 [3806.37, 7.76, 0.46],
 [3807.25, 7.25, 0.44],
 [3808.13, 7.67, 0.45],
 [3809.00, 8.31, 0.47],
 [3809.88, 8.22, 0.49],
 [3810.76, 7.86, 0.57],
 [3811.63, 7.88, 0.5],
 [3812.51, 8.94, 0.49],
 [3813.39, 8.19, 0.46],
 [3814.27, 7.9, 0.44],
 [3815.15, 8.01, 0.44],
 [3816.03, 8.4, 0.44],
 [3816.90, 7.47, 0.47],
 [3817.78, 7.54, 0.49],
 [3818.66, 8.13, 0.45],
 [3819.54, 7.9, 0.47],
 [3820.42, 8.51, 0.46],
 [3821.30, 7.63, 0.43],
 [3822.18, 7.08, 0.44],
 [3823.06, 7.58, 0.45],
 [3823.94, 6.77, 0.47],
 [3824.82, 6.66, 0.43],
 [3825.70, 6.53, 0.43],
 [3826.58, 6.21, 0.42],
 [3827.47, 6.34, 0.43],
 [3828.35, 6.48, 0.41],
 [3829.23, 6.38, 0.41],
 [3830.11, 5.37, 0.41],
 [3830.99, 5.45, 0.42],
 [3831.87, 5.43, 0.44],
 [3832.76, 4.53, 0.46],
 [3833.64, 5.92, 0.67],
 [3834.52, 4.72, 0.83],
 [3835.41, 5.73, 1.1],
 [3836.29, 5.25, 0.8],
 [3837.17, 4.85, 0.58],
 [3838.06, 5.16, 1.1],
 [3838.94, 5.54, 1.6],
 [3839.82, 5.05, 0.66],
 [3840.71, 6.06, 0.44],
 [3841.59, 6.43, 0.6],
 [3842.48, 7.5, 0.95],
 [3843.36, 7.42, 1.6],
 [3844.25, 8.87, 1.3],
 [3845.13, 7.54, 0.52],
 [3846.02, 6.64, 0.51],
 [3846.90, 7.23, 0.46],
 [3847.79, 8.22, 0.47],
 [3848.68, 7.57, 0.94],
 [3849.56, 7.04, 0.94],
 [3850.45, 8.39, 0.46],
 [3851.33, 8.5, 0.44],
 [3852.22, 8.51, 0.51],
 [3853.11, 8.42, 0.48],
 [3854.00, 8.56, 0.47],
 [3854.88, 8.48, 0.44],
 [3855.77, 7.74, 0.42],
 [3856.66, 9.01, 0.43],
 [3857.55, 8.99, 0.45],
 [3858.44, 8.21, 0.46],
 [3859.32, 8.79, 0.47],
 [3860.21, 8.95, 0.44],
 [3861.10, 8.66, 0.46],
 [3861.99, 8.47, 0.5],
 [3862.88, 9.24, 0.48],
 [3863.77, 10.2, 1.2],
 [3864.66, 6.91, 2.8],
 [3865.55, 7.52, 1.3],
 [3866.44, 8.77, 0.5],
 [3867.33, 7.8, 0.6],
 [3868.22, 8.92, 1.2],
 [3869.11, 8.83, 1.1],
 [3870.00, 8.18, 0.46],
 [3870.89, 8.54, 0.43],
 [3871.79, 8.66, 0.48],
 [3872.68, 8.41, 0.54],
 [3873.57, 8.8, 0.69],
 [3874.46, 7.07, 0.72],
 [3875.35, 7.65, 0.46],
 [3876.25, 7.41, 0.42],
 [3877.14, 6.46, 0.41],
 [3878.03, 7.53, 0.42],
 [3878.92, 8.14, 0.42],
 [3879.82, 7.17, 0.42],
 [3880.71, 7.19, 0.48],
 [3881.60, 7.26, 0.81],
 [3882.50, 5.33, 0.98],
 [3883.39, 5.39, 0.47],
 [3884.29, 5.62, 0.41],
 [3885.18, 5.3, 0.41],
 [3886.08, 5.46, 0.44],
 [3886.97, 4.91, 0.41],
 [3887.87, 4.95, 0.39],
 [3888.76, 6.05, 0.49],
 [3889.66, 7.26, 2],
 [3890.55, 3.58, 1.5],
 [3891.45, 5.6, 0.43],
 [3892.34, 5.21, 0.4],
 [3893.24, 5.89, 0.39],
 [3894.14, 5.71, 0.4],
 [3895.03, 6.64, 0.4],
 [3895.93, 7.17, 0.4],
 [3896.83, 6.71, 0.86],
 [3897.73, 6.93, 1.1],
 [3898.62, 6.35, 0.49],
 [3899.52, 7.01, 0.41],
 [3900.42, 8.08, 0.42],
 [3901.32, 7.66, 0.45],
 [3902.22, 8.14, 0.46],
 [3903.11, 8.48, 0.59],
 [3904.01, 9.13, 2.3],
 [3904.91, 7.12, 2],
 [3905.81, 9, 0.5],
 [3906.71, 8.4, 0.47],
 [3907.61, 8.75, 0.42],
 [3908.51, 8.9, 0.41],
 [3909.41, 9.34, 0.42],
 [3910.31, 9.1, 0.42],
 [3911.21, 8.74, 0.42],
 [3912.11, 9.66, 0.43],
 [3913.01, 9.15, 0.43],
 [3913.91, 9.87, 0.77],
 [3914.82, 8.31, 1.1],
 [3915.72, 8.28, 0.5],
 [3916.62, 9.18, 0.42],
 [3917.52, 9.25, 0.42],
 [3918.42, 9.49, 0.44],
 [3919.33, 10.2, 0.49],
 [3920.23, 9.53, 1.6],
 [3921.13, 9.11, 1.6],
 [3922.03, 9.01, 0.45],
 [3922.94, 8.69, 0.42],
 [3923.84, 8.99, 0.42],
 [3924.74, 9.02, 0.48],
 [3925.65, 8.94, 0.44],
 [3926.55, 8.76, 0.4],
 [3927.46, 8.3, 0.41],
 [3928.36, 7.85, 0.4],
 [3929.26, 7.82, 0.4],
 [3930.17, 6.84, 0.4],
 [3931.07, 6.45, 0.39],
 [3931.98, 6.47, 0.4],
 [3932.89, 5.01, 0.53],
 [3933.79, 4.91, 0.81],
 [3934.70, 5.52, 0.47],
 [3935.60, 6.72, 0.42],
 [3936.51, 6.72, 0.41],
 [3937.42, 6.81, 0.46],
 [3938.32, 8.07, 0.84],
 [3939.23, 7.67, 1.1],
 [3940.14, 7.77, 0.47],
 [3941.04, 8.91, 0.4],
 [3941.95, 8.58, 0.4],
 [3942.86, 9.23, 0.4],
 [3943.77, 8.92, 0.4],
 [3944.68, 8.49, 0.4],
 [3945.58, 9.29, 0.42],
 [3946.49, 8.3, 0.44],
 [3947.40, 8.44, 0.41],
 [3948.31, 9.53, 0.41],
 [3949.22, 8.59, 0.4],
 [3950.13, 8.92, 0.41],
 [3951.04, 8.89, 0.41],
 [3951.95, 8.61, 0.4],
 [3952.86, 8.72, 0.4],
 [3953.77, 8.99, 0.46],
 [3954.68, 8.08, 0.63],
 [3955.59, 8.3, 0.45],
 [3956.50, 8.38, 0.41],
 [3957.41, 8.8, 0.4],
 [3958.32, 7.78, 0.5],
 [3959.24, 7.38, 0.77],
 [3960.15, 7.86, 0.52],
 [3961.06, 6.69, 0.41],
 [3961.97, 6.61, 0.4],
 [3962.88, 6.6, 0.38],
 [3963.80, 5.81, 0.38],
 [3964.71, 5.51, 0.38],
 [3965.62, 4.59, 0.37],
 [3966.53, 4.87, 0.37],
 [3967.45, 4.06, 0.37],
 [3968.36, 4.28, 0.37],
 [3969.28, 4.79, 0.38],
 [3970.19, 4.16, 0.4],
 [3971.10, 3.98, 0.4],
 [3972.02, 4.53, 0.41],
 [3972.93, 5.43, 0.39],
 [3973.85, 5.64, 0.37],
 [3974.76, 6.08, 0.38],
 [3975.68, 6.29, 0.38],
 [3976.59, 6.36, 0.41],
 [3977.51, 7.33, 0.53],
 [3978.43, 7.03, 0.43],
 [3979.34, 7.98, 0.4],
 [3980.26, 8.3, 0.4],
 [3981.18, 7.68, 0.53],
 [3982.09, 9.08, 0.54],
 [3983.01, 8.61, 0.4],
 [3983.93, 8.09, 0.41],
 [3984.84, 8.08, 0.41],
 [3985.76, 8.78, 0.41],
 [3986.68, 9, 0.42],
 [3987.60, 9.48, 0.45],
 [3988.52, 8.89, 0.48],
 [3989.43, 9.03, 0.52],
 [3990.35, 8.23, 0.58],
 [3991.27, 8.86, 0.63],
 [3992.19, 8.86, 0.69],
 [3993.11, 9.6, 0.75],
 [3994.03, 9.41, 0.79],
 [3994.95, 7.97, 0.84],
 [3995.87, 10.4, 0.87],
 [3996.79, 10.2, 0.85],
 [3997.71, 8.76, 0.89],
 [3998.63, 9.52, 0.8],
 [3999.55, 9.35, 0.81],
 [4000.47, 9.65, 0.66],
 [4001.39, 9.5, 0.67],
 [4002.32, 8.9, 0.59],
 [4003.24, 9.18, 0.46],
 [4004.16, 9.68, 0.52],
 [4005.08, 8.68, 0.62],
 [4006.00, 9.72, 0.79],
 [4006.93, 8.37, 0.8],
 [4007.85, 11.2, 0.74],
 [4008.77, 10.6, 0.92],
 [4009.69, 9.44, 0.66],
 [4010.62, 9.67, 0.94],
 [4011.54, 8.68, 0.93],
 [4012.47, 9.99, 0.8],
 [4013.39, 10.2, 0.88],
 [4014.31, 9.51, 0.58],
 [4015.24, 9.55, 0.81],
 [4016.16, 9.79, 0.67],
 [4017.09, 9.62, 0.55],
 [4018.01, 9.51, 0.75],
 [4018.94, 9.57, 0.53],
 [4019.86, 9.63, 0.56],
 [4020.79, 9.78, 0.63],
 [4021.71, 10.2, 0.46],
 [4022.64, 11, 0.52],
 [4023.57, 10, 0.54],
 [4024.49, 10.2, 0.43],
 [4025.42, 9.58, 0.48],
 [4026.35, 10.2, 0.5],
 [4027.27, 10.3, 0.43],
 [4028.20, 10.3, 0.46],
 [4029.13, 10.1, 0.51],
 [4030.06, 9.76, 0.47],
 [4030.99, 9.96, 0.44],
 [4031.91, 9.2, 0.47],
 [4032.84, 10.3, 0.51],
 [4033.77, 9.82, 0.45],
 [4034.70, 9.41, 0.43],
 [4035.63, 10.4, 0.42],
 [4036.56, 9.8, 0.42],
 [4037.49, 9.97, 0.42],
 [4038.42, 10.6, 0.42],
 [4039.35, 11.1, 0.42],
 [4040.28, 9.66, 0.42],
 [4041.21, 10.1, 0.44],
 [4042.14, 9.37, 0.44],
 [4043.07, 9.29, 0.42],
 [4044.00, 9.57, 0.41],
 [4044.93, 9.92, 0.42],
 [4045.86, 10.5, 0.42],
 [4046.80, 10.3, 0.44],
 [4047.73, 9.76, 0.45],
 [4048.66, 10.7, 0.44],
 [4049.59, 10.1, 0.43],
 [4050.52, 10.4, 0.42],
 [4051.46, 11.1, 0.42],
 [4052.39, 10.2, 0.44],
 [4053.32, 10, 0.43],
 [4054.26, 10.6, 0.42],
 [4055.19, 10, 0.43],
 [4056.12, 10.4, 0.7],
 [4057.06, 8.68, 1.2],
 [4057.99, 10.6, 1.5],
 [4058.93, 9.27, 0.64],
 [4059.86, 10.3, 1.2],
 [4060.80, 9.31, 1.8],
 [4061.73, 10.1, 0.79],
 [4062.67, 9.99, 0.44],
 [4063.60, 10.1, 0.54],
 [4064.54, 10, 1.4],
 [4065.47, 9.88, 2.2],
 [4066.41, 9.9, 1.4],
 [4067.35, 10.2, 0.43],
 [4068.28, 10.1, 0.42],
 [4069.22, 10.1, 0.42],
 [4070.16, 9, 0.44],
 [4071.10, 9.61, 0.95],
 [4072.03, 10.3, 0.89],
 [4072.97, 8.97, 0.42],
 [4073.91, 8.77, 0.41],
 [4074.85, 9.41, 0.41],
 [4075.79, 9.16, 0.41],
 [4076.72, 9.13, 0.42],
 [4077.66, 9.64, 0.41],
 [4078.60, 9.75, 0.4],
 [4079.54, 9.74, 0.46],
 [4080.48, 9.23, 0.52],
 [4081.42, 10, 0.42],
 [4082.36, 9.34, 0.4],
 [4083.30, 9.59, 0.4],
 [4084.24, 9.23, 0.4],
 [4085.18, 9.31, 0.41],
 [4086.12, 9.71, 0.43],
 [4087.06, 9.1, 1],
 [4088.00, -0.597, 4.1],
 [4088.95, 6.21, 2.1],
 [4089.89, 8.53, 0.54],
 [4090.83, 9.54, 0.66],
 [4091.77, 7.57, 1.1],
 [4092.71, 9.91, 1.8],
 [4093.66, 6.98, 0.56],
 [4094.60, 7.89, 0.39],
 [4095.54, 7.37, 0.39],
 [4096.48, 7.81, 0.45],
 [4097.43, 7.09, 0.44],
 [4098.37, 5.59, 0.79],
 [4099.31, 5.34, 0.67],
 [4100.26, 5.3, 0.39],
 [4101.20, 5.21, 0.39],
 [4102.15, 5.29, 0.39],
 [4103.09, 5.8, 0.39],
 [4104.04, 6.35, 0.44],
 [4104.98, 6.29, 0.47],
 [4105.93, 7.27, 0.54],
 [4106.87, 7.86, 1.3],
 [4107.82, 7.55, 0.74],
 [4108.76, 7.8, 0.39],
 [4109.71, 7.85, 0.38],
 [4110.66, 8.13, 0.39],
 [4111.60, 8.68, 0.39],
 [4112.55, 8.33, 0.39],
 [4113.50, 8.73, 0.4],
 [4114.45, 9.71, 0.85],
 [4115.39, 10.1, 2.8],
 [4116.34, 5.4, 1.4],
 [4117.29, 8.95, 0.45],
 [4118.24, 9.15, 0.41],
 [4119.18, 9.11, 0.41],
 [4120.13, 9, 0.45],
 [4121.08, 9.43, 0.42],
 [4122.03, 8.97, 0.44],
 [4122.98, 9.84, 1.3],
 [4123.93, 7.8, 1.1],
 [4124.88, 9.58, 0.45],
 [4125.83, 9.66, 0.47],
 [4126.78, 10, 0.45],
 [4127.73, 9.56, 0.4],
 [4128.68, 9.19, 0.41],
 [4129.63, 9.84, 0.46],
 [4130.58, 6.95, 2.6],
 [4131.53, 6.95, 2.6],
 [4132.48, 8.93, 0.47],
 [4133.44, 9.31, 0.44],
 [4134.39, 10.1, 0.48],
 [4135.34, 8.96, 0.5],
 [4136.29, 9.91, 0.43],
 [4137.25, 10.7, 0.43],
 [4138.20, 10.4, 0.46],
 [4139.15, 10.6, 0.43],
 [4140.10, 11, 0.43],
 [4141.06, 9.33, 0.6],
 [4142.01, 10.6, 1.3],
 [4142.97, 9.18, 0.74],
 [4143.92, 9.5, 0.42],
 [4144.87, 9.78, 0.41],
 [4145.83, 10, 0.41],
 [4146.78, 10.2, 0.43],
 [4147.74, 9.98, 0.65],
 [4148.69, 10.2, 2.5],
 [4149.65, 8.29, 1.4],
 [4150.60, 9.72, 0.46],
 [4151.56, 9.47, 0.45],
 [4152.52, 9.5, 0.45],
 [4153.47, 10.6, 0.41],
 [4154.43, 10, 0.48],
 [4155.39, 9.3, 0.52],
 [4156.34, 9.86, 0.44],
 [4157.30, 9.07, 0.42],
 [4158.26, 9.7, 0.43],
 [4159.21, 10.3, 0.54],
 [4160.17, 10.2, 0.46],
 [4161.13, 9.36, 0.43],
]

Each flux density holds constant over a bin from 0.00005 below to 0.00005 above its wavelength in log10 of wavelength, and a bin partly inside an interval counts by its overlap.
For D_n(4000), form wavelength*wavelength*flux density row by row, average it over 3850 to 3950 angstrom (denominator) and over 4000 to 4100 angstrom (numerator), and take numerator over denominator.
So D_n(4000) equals 1.30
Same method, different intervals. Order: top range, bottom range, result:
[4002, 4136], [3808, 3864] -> 1.39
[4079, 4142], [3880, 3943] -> 1.22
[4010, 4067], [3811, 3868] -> 1.50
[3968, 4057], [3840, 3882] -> 1.23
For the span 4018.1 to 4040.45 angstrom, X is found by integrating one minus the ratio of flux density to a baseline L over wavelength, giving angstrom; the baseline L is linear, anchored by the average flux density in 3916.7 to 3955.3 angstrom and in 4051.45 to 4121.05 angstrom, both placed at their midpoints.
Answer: -4.2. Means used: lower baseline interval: 8.21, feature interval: 10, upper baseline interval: 8.59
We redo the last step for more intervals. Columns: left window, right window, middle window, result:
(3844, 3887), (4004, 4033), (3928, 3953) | 2.9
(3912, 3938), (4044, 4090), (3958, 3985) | 6.9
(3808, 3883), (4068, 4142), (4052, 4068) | -3.2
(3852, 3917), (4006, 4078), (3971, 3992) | 3.4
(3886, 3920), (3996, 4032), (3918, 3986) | 8.5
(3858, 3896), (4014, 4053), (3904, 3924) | -2.9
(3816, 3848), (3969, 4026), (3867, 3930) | -2.5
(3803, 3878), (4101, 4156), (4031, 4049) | -3.2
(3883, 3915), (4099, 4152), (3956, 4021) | -2.4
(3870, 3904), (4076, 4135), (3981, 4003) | -4.6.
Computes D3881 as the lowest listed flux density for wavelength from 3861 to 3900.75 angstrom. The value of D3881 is 3.58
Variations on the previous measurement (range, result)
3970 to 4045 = 3.98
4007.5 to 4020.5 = 8.68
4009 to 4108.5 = -0.597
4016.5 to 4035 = 9.2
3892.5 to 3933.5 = 5.01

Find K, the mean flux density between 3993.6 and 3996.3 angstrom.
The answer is 9.24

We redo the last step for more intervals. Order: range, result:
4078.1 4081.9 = 9.67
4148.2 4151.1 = 9.41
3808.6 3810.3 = 8.25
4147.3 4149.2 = 10.1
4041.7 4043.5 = 9.33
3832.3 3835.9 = 5.22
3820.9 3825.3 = 7.14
